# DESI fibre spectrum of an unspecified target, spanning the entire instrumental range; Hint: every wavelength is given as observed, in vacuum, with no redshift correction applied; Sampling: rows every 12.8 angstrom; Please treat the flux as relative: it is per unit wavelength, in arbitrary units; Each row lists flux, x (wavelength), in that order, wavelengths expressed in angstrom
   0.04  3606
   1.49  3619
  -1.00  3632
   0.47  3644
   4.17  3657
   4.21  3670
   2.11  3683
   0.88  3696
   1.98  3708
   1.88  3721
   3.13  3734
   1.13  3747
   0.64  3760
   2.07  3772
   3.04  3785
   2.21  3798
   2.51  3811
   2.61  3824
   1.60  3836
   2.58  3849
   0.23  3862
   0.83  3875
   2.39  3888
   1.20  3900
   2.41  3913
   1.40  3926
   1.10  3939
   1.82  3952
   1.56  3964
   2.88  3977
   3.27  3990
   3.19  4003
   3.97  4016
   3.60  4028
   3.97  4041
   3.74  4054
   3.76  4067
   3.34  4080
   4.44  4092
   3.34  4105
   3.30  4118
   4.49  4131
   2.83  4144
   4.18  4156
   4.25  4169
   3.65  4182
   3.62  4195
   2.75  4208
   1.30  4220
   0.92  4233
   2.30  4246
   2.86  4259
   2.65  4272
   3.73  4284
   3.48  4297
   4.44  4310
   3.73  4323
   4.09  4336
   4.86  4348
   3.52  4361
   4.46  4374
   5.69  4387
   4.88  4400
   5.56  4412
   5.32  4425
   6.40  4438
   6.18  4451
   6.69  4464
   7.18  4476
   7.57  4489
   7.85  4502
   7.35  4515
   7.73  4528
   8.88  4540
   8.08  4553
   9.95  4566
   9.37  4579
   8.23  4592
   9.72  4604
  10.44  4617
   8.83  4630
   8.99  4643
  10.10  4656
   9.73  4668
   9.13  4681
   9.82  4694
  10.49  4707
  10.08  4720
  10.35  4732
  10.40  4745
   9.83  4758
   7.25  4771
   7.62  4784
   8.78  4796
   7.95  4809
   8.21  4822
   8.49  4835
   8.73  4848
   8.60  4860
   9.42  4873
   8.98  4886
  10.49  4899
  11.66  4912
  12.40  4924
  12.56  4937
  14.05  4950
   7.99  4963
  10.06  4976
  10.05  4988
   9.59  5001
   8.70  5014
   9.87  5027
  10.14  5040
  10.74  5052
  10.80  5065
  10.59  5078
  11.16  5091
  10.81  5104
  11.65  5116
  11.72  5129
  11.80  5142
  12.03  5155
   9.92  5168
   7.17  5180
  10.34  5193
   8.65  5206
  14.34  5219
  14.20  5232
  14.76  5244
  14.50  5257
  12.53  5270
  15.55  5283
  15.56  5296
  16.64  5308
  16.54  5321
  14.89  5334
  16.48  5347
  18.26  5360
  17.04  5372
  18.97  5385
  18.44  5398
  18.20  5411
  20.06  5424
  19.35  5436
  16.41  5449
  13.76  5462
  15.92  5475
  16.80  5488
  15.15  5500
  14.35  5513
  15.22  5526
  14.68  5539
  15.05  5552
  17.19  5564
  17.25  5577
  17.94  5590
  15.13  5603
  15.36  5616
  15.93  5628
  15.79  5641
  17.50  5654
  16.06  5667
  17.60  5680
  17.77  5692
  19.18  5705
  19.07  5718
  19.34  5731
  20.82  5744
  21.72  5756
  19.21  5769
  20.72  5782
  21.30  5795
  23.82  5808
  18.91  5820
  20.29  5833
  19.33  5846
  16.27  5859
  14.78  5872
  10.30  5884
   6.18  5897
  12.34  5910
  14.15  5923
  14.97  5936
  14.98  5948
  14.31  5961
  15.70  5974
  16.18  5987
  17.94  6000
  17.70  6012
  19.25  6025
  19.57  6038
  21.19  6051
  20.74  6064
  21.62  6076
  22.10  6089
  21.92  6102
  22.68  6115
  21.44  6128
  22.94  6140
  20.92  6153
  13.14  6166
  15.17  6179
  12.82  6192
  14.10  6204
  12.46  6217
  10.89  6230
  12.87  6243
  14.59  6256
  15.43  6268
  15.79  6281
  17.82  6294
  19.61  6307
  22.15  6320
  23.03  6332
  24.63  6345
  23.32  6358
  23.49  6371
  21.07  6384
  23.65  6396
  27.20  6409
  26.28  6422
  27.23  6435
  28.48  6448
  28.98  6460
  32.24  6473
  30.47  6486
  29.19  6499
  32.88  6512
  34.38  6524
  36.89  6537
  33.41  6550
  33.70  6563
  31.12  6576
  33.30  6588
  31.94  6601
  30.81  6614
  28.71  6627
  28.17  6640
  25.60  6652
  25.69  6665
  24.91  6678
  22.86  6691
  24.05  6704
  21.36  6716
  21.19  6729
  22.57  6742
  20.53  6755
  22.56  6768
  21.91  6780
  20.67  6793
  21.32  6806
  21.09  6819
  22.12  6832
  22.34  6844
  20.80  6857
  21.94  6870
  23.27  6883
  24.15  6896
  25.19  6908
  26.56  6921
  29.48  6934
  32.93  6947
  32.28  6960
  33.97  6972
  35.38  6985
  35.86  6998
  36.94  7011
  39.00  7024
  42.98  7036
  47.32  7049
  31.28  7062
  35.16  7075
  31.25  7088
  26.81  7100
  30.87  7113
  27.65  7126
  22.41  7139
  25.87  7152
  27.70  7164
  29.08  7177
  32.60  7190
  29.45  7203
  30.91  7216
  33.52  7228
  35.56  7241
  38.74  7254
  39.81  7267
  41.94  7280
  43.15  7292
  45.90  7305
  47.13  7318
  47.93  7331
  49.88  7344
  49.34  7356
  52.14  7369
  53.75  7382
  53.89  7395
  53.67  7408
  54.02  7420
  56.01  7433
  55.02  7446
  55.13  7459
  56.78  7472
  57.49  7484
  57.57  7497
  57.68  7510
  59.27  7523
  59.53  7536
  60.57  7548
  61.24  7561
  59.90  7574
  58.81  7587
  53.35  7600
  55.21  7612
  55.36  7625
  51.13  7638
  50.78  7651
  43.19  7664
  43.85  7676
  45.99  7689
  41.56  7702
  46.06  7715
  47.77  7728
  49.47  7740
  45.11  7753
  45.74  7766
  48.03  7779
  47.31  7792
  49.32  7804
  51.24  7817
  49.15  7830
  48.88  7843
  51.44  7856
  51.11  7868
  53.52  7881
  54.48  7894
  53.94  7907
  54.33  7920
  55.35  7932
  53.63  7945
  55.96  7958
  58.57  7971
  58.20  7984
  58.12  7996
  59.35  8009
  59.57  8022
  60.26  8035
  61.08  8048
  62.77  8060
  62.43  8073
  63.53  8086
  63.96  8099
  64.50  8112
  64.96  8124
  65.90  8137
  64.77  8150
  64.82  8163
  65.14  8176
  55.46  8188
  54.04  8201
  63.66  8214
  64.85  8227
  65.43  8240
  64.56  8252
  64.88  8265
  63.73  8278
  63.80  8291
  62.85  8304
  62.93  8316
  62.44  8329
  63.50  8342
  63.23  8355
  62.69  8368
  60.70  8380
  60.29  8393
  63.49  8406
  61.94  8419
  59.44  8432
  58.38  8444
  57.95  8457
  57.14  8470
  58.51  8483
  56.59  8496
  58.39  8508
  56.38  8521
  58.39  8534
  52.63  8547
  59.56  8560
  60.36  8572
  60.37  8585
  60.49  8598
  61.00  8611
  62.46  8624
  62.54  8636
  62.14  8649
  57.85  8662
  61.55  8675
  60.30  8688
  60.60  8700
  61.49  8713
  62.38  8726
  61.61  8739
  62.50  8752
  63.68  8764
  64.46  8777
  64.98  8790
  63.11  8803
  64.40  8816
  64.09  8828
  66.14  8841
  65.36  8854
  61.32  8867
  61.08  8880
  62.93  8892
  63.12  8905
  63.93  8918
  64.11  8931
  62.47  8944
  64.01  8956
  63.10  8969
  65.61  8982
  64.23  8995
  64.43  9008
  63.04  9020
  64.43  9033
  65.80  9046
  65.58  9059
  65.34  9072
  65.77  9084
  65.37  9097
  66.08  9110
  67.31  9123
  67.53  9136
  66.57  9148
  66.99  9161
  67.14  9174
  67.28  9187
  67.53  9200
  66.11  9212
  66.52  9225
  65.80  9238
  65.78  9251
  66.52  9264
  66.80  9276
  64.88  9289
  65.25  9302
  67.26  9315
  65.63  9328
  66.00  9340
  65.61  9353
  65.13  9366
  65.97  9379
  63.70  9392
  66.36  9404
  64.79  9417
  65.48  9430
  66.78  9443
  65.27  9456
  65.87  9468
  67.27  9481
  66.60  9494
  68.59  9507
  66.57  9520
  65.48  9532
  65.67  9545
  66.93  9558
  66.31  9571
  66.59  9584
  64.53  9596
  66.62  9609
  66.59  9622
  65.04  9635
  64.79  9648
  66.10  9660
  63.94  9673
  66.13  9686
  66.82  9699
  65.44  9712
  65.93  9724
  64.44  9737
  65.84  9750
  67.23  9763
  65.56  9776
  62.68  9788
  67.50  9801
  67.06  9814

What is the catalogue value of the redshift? 0.00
